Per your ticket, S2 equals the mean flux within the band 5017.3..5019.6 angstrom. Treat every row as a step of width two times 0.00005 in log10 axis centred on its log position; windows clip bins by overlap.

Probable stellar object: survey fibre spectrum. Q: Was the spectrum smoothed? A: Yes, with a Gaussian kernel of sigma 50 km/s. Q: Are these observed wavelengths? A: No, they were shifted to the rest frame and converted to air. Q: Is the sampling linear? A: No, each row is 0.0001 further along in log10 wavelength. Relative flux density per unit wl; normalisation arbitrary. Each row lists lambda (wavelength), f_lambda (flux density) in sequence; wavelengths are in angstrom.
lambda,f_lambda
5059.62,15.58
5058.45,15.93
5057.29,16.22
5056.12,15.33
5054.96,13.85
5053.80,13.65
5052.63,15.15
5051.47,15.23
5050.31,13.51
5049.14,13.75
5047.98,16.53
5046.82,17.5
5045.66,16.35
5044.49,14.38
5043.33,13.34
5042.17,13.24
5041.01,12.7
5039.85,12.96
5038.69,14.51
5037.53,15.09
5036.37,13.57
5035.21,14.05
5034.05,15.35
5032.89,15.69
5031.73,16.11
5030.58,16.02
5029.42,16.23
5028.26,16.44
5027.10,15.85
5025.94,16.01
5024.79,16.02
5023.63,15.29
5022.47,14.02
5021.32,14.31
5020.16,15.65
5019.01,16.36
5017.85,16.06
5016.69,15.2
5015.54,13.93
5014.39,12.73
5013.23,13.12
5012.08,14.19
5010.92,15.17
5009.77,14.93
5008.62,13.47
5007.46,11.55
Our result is 16.2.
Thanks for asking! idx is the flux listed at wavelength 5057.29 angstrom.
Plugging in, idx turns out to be 16.22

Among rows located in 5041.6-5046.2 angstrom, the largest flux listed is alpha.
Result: 16.35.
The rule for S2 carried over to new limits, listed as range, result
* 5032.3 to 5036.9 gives 14.7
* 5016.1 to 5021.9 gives 15.5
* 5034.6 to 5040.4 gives 14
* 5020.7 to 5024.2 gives 14.5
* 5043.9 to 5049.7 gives 15.7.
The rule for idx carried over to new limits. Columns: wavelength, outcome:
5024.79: 16.02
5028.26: 16.44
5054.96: 13.85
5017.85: 16.06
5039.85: 12.96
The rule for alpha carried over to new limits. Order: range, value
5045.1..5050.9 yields 17.5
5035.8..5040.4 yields 15.09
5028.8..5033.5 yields 16.23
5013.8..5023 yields 16.36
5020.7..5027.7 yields 16.02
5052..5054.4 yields 15.15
